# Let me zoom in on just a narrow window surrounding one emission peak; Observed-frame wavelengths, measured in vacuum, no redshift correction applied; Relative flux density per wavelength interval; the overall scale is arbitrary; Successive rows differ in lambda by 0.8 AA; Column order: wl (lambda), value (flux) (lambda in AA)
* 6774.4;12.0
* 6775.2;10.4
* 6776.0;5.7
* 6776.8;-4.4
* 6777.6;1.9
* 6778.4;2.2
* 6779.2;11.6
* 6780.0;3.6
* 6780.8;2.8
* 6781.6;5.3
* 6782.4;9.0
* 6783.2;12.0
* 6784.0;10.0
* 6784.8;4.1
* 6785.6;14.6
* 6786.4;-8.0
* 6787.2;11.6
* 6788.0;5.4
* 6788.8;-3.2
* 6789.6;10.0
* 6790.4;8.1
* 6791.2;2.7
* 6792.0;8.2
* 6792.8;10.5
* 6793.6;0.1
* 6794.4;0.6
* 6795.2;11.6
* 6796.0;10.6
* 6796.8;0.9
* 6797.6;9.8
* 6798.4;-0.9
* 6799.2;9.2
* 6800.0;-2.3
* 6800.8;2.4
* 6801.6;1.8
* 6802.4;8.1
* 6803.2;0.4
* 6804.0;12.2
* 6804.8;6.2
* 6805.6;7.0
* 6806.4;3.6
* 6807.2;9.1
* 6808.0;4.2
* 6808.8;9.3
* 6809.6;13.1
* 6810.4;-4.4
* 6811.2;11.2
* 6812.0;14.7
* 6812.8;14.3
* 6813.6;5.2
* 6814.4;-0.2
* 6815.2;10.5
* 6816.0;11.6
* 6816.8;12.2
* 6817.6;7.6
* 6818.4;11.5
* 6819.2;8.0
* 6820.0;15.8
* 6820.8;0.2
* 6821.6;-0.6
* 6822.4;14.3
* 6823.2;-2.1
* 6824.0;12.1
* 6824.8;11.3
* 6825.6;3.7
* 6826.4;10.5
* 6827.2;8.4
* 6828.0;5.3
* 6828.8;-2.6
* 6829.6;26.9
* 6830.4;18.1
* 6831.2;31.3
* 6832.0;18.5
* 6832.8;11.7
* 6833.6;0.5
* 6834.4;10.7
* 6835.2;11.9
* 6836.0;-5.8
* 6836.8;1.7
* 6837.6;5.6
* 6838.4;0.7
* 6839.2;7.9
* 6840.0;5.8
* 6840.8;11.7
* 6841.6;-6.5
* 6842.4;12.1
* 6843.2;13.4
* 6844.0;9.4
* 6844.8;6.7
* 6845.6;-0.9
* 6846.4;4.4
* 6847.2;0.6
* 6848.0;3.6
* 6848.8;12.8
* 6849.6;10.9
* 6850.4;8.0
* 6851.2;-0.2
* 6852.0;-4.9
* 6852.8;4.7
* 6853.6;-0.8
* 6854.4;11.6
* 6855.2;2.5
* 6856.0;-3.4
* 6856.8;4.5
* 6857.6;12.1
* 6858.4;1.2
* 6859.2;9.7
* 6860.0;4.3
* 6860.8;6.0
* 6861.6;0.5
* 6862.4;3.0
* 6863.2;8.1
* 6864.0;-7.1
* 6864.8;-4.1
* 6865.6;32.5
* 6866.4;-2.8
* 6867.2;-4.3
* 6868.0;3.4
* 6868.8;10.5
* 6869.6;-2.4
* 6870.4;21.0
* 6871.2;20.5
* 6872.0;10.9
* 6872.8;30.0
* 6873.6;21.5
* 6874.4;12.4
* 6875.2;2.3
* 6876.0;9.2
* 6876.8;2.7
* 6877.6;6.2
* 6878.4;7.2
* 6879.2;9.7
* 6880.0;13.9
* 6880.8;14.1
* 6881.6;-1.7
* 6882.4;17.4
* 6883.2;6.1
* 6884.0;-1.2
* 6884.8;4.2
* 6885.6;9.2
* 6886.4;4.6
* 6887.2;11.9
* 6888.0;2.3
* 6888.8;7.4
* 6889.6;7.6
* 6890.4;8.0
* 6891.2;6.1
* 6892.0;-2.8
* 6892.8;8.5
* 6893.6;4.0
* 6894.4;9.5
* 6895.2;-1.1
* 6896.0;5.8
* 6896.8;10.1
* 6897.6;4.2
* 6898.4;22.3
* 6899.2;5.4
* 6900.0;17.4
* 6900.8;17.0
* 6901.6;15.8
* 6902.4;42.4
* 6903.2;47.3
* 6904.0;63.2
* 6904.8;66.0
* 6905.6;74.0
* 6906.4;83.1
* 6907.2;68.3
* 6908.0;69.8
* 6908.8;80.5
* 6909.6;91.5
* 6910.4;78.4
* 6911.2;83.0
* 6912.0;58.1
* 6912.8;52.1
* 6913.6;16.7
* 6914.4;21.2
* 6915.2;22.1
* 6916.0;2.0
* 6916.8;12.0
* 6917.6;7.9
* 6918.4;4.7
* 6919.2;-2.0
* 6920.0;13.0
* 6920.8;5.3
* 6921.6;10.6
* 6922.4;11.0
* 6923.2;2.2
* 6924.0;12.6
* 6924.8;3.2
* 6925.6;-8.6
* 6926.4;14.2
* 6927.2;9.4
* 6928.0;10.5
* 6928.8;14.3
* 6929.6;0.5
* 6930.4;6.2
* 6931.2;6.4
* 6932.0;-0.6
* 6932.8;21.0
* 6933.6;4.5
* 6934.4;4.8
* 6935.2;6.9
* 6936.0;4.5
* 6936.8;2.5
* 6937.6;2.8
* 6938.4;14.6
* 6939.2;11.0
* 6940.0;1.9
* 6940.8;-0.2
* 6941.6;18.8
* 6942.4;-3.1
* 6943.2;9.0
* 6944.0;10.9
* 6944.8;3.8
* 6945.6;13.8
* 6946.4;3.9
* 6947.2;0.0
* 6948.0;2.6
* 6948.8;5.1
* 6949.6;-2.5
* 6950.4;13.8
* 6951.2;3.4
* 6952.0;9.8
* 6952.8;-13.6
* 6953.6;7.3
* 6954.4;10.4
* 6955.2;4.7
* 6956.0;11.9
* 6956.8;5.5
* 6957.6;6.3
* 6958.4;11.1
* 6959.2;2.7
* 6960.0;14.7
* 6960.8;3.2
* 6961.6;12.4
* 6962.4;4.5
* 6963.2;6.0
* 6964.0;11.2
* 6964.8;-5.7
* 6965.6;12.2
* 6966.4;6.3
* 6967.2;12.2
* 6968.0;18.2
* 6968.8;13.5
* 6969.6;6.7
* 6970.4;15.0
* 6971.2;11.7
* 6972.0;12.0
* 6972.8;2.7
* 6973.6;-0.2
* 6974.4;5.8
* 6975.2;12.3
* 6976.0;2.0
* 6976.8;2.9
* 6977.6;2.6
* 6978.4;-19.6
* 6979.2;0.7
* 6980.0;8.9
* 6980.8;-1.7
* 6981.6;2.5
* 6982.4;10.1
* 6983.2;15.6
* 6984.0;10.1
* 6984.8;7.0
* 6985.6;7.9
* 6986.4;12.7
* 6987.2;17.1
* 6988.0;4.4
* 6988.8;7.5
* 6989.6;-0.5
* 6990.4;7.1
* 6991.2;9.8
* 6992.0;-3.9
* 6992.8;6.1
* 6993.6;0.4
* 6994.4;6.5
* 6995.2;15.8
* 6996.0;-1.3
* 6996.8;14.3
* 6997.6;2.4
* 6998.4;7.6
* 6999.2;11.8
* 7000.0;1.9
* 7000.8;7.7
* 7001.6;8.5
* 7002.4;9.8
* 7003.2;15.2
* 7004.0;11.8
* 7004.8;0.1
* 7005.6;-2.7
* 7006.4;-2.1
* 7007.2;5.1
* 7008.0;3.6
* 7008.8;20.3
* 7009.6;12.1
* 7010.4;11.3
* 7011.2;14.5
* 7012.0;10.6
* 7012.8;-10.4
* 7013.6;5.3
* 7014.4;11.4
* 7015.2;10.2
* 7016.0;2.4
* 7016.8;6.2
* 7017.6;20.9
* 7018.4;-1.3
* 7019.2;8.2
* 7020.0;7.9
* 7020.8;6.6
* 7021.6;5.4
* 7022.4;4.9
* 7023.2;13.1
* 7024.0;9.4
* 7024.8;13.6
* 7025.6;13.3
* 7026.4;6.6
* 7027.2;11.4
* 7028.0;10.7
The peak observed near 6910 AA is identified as [O II]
